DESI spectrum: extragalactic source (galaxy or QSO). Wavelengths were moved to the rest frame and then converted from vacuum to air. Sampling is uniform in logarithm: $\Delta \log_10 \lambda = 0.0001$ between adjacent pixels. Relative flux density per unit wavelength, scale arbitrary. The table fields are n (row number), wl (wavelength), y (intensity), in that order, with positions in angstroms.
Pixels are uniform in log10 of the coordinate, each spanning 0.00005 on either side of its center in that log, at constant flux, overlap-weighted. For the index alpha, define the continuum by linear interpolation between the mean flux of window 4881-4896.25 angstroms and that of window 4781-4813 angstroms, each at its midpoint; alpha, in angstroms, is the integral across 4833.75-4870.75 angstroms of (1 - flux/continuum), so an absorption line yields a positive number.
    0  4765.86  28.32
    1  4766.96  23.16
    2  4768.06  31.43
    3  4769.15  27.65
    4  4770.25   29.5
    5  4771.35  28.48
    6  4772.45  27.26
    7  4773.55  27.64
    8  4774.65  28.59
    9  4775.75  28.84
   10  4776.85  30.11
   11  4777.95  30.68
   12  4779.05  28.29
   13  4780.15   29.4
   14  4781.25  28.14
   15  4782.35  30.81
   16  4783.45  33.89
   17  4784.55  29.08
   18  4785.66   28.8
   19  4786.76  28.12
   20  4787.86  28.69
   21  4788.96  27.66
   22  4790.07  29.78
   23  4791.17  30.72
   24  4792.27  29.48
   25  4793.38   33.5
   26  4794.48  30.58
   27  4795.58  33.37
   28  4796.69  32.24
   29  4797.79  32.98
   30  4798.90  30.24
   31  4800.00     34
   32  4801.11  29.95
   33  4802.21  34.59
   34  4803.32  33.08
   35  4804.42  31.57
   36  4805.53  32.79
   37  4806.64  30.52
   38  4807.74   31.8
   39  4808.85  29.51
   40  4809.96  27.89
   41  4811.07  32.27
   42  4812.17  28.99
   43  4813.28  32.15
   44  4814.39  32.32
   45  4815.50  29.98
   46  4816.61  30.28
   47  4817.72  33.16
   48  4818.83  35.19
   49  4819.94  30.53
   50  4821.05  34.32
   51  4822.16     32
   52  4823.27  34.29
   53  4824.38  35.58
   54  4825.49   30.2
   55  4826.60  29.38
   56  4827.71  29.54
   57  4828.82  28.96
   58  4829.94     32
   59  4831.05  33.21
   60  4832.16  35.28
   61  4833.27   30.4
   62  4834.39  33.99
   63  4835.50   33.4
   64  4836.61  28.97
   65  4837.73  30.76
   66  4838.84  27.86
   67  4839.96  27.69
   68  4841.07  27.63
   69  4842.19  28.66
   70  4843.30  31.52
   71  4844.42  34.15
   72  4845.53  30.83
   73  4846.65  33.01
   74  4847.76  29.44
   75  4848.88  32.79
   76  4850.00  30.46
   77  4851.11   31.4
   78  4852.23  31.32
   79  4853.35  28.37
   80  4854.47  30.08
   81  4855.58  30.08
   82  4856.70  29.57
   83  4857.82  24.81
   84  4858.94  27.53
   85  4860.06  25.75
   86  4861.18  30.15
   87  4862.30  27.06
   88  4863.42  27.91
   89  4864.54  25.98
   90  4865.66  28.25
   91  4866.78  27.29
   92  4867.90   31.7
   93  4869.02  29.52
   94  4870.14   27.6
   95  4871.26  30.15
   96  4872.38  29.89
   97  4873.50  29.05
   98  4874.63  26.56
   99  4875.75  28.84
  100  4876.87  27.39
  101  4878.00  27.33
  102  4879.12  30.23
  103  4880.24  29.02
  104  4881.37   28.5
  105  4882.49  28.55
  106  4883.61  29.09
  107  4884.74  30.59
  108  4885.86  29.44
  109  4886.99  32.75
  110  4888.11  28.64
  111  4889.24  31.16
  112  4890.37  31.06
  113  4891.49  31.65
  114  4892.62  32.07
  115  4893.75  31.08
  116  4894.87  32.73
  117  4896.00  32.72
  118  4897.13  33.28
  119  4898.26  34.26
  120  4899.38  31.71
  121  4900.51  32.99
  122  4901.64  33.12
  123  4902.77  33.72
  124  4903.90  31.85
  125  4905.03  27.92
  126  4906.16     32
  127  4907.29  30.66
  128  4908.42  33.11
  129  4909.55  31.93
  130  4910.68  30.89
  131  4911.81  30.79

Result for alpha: 1.47 angstroms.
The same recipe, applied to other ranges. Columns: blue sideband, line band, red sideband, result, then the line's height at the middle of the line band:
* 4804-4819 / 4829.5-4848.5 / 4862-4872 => -0.8 angstroms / 29.8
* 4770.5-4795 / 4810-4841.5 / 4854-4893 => -2.3 angstroms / 29.2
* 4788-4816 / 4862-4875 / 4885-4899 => 1.3 angstroms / 31.6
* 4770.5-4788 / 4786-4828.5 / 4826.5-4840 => -1.7 angstroms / 30.1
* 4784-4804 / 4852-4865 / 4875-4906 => 1.1 angstroms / 30.8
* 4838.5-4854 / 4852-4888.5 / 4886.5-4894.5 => 2.5 angstroms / 30.8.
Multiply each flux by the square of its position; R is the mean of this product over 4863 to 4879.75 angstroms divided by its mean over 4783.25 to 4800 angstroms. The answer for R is 0.96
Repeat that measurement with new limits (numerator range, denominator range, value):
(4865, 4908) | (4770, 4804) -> 1.05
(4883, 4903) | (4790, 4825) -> 1.03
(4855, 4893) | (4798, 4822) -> 0.94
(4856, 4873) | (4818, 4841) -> 0.91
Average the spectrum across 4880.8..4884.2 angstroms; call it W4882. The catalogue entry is 28.7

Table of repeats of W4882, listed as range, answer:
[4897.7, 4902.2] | 33.1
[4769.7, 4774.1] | 28.2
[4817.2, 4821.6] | 33.3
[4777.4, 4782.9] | 29.5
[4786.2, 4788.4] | 28.5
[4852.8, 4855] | 29.2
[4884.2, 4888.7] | 30.4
